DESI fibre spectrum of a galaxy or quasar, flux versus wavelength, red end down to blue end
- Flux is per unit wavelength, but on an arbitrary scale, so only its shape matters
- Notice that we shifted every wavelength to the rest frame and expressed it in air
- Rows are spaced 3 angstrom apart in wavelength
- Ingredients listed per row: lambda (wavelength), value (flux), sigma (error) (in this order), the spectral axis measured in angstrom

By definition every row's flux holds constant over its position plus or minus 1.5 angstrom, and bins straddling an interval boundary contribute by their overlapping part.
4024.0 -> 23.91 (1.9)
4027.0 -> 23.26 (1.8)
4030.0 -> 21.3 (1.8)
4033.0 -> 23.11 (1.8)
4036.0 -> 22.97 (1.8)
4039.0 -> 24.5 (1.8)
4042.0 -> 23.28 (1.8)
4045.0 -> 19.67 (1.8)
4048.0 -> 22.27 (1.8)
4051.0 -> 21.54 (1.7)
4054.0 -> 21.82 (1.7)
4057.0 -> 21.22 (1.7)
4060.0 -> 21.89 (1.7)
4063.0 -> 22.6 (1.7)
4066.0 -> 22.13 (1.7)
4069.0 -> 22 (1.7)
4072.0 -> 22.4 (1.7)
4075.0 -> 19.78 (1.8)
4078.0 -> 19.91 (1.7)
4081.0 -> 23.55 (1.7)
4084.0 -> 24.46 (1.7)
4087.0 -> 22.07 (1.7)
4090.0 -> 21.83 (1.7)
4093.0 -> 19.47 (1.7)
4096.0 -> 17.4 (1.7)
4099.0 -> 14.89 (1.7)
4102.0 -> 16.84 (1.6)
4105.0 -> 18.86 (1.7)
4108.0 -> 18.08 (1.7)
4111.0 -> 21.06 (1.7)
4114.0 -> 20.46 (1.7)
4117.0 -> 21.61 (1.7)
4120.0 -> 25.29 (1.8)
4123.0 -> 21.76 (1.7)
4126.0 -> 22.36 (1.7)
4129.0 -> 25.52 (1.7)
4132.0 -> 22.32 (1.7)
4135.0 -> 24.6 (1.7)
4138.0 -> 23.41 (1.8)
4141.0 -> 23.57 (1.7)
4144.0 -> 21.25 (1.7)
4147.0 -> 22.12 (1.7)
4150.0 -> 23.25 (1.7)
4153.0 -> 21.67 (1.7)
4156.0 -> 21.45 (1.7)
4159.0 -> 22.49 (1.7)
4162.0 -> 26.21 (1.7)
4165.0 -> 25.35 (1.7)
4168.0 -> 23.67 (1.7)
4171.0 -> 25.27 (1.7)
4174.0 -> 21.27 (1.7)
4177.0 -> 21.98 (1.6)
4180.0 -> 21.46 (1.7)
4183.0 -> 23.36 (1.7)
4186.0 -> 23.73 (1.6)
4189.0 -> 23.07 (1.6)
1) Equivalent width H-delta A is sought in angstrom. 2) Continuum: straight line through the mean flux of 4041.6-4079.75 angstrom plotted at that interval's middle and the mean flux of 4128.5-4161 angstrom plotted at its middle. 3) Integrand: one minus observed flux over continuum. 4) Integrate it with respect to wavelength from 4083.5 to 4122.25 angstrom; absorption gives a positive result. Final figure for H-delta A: 3.7 angstrom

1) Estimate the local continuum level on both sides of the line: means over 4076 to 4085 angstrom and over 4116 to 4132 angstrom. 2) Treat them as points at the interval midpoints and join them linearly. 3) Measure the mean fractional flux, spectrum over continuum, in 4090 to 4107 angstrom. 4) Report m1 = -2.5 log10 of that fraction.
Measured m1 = 0.26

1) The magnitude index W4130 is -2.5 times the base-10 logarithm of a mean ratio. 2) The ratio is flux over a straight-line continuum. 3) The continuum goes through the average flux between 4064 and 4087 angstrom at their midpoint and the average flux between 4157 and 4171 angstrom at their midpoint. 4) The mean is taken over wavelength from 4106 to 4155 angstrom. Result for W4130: 0.06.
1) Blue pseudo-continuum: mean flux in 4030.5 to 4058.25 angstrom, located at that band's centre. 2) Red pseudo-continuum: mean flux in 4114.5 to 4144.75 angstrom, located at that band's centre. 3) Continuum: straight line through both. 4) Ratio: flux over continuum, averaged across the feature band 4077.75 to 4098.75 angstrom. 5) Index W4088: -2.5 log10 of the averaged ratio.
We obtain 0.09 mag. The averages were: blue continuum 22.2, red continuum 23.1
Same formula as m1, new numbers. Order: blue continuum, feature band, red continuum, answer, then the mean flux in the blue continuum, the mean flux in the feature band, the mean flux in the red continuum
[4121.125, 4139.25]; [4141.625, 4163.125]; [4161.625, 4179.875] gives 0.04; 23.4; 22.6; 23.6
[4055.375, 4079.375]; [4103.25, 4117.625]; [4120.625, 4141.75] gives 0.15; 21.5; 19.9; 23.4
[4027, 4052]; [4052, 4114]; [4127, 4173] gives 0.11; 22.4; 20.6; 23.4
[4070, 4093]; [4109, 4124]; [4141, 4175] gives 0.03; 21.8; 21.9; 23.1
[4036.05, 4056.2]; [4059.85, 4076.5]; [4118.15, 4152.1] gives 0.03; 22.2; 21.8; 23.2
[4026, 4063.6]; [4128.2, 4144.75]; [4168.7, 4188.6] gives -0.04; 22.2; 23.5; 22.9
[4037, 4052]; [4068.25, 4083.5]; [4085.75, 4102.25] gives -0.08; 22.3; 21.7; 18.8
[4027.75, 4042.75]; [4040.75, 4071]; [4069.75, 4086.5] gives 0.03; 23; 21.8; 22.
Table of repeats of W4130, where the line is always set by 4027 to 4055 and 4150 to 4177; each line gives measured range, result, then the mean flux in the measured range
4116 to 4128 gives 0.00 mag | 22.9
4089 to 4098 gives 0.19 mag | 19.2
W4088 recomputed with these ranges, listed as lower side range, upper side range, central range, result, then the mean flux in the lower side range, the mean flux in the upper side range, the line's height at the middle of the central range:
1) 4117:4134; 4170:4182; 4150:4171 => -0.04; 23.3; 22.4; 22.7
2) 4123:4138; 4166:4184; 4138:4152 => 0.03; 23.5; 22.9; 23.3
